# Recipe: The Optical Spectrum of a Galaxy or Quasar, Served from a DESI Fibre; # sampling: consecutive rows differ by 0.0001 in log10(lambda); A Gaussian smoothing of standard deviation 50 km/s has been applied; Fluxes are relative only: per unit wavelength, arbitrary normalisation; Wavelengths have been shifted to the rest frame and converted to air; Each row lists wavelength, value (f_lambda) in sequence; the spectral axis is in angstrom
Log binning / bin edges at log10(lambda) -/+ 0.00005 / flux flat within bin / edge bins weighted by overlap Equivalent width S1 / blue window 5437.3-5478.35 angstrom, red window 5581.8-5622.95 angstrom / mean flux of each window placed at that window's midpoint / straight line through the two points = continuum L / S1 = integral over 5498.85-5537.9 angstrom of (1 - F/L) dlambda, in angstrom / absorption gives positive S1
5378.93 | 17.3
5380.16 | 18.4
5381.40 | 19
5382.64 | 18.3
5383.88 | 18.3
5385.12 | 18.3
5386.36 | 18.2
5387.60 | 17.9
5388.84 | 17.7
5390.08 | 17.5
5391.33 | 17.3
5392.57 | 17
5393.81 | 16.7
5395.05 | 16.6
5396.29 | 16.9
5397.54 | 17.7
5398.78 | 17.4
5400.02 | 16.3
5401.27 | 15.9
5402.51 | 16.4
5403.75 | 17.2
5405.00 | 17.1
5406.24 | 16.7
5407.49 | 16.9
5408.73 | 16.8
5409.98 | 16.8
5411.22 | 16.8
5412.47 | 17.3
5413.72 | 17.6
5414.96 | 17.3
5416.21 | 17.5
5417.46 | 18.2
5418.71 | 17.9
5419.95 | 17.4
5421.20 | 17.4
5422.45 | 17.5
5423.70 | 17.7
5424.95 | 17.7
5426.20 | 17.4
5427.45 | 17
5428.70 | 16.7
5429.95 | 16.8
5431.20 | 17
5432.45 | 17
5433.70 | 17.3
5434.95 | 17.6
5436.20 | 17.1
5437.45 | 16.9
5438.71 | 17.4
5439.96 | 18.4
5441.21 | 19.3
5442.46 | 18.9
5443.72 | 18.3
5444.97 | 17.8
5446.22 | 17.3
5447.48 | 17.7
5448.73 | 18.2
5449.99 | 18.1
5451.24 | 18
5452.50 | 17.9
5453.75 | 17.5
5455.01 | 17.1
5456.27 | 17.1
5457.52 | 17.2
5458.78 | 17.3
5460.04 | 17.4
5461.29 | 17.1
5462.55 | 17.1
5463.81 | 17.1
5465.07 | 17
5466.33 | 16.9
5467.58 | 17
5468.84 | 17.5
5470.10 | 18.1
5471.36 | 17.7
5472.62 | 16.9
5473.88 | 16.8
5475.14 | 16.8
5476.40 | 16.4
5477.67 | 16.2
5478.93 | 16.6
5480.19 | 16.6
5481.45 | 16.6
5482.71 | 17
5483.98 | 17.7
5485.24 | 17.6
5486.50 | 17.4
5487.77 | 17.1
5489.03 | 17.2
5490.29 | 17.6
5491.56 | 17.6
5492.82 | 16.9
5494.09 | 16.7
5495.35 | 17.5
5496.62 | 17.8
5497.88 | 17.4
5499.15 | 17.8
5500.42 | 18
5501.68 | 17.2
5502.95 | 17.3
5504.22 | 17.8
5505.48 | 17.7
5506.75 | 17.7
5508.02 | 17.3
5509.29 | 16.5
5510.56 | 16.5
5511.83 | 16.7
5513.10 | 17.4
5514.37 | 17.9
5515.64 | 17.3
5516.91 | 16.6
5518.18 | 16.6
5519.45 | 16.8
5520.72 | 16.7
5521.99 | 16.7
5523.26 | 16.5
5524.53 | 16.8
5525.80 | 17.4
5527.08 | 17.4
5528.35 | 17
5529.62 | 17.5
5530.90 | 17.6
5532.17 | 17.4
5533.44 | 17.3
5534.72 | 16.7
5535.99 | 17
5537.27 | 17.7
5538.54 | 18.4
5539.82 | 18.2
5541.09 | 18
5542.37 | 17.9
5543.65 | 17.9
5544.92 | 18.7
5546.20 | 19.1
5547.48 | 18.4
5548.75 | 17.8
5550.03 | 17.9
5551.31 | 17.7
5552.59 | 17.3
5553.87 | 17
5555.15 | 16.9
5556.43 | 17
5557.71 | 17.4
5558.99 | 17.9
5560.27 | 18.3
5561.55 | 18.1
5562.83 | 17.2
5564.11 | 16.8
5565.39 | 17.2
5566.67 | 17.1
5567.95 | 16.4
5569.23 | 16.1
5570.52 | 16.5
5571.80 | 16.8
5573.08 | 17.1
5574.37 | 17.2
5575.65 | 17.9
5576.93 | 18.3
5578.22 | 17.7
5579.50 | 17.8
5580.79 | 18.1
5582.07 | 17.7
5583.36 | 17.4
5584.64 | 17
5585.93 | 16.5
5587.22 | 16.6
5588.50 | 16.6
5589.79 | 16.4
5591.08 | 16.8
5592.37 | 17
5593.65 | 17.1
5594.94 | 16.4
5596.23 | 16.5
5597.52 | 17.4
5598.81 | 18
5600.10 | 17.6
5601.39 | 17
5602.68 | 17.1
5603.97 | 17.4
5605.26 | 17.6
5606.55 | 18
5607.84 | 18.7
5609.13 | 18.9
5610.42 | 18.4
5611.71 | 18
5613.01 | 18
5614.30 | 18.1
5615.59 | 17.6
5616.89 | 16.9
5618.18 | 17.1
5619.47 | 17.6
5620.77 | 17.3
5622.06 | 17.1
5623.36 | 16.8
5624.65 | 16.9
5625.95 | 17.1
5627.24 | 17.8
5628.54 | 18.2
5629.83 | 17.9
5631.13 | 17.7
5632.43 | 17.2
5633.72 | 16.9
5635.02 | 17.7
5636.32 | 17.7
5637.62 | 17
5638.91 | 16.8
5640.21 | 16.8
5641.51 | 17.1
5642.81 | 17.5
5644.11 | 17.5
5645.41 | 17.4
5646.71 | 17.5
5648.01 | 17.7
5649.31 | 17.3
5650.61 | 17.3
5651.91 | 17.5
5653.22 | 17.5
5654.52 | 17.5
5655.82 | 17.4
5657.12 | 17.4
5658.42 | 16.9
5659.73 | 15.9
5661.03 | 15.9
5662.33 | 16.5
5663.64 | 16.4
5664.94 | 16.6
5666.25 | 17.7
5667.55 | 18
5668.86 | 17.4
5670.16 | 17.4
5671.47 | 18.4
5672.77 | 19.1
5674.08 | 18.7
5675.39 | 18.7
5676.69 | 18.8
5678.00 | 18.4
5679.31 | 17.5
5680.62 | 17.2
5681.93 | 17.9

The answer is 0.5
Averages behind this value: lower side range 17.5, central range 17.2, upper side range 17.4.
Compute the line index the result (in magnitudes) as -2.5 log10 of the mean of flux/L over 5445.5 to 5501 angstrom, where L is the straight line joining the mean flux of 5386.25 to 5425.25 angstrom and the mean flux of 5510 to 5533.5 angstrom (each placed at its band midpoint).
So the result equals -0.01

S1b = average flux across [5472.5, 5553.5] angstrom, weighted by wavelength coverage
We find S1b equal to 17.3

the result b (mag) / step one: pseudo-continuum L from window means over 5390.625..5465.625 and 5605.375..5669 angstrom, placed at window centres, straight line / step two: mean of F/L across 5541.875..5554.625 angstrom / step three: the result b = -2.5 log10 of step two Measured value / -0.036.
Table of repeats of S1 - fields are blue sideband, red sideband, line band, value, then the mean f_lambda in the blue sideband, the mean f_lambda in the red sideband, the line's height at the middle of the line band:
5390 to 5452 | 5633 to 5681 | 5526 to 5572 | -0.26 angstrom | 17.4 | 17.4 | 17.4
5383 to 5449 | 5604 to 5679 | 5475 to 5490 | 0.41 angstrom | 17.4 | 17.5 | 17.4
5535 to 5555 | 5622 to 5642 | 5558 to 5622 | 0.77 angstrom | 17.9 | 17.3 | 17.6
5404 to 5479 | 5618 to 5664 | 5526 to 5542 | -0.21 angstrom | 17.4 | 17.2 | 17.3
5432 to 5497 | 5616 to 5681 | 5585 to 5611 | 0.16 angstrom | 17.4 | 17.4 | 17.4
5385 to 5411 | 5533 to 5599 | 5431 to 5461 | -0.86 angstrom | 17.1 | 17.4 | 17.2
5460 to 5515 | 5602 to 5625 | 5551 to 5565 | 0.04 angstrom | 17.2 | 17.7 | 17.5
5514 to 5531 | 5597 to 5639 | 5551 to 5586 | -0.04 angstrom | 17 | 17.6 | 17.3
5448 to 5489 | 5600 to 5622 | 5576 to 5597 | 0.59 angstrom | 17.2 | 17.7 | 17.6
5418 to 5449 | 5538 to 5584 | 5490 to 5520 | 0.53 angstrom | 17.6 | 17.6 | 17.6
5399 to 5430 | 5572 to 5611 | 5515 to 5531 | 0.30 angstrom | 17.1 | 17.4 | 17.3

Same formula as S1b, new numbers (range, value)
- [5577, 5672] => 17.3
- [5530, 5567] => 17.7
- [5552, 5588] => 17.3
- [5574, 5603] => 17.2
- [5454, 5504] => 17.2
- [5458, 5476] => 17.2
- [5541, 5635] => 17.4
